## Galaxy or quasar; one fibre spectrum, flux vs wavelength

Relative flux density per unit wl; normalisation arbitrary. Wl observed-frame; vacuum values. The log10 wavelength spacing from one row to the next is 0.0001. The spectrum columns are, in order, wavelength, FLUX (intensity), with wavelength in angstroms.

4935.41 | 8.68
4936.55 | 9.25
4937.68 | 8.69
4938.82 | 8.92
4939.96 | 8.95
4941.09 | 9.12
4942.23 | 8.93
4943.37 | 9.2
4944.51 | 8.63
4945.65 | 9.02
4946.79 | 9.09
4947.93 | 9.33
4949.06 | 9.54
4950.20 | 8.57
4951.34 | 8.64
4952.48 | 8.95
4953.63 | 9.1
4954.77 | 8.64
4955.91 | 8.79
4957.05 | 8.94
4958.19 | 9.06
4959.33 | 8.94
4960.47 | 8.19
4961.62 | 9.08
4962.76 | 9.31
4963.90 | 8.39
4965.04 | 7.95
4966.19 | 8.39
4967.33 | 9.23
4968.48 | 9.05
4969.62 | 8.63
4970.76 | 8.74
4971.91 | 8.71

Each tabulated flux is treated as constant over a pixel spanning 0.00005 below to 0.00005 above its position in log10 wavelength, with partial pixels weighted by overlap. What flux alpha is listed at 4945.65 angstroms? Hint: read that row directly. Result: 9.02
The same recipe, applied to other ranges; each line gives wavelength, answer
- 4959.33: 8.94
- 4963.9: 8.39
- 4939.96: 8.95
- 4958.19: 9.06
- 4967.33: 9.23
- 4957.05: 8.94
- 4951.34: 8.64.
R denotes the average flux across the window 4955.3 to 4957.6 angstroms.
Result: 8.87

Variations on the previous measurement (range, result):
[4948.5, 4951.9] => 8.91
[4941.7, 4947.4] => 8.97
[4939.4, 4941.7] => 9.05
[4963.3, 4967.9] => 8.5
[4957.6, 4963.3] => 8.91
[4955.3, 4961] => 8.8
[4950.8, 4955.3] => 8.82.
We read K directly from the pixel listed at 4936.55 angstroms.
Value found 9.25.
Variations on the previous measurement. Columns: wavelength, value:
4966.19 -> 8.39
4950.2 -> 8.57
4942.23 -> 8.93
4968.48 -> 9.05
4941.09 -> 9.12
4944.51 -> 8.63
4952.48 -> 8.95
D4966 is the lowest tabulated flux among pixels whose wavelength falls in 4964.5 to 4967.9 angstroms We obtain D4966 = 7.95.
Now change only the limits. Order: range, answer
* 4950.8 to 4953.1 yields 8.64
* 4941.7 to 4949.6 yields 8.63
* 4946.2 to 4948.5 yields 9.09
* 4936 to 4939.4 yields 8.69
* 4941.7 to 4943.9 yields 8.93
